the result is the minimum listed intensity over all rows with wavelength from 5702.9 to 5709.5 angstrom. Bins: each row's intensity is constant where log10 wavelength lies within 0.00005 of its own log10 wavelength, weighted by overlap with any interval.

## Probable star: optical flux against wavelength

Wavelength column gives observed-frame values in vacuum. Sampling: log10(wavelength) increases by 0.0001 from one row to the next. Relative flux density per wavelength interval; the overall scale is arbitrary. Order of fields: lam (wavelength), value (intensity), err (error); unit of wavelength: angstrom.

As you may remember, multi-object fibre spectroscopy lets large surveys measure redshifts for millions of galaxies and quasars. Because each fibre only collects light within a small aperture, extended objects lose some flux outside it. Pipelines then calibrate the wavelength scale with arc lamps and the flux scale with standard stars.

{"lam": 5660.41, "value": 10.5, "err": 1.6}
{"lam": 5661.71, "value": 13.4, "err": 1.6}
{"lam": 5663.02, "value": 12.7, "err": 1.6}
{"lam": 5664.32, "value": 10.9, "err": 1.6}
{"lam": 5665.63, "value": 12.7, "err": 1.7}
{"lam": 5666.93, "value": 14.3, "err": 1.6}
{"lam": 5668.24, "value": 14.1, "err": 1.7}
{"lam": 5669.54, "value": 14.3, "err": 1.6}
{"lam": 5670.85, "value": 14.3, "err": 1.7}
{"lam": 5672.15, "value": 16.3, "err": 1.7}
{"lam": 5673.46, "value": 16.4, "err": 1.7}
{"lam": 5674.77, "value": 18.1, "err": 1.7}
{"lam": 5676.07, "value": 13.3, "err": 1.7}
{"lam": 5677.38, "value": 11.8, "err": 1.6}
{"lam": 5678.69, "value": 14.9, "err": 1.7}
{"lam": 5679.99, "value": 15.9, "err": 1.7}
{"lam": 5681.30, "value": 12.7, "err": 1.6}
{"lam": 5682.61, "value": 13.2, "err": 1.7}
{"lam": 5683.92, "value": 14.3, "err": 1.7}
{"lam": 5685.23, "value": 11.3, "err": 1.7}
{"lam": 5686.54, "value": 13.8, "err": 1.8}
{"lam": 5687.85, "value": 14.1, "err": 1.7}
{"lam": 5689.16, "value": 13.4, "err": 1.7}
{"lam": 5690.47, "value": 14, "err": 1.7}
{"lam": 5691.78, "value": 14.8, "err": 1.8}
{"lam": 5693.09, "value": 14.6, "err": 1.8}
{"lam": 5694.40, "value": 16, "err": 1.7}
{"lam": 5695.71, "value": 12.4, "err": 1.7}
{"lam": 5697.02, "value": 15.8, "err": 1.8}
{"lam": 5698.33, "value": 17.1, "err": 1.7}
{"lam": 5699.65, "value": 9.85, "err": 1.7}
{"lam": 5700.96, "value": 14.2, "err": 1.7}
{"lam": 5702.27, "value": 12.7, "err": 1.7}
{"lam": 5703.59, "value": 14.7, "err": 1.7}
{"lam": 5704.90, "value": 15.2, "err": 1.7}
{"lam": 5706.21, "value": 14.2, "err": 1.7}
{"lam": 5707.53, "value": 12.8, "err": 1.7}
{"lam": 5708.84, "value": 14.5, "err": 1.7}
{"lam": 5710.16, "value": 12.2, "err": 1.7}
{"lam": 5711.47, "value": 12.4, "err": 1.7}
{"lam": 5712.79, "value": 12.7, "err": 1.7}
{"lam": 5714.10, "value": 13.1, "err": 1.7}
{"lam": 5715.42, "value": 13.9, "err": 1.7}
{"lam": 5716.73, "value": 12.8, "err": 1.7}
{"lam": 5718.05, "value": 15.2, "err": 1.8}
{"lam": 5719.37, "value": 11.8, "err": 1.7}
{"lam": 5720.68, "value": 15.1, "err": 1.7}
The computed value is 12.8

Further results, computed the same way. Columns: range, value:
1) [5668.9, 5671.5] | 14.3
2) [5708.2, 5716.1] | 12.2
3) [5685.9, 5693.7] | 13.4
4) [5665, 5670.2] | 12.7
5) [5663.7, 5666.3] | 10.9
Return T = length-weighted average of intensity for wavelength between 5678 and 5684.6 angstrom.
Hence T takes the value 14.2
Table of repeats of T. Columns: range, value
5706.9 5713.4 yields 12.9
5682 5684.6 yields 13.7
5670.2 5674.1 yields 15.7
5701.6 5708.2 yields 13.9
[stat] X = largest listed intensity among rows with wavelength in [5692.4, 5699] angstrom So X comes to 17.1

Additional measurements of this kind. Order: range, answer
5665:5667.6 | 14.3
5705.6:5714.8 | 14.5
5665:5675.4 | 18.1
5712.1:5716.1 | 13.9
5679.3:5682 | 15.9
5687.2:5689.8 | 14.1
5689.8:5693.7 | 14.8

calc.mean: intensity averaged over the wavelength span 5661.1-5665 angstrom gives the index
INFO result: 12.3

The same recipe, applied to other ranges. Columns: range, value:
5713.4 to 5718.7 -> 13.7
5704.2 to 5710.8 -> 13.8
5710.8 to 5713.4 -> 12.5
